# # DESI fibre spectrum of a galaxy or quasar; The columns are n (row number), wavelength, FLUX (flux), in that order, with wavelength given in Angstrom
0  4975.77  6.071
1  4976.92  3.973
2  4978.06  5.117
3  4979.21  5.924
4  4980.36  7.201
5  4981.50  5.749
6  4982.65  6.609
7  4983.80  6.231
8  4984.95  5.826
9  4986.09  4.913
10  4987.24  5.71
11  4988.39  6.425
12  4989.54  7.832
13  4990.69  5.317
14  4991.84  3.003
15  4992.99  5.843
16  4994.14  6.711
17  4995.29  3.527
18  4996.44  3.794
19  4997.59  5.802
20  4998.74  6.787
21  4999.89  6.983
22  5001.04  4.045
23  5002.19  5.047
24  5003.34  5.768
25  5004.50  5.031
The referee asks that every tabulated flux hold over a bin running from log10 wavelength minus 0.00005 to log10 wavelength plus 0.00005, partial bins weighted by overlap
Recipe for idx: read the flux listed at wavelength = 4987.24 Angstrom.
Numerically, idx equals 5.71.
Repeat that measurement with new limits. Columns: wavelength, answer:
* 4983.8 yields 6.231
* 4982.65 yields 6.609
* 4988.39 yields 6.425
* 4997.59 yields 5.802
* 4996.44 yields 3.794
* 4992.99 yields 5.843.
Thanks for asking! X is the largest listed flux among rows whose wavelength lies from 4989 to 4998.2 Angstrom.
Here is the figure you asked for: 7.832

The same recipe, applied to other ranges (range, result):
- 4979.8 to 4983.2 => 7.201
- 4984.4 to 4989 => 6.425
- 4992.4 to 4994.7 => 6.711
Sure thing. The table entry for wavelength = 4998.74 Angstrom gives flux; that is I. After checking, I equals 6.787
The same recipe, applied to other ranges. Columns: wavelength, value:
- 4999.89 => 6.983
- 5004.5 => 5.031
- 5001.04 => 4.045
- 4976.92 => 3.973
